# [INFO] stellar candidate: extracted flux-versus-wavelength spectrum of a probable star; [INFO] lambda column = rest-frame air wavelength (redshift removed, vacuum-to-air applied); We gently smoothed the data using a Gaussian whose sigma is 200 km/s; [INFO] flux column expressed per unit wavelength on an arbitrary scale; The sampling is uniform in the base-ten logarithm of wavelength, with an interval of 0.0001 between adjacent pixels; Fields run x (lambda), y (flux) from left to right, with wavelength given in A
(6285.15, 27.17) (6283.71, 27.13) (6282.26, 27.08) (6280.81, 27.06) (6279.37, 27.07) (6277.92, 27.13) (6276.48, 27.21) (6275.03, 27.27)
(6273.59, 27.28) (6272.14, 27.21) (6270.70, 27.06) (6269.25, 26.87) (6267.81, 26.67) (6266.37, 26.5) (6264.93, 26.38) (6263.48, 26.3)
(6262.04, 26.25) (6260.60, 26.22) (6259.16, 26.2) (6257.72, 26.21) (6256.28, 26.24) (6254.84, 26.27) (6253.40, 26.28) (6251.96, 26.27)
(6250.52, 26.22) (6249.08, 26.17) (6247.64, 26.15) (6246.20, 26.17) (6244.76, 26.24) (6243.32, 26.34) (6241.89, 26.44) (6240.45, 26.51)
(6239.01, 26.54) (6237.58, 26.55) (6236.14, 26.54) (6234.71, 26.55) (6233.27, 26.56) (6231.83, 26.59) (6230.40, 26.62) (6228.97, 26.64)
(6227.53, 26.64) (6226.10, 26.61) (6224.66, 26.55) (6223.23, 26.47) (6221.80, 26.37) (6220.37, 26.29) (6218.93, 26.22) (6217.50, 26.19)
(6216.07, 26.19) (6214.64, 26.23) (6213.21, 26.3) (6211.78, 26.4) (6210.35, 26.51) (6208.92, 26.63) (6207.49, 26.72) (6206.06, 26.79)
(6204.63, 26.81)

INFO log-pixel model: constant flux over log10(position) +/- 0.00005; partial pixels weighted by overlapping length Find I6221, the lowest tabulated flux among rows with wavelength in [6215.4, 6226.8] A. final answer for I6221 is 26.19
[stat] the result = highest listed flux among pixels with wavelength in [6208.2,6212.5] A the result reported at 26.63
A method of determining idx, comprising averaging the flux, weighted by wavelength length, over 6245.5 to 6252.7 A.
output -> 26.2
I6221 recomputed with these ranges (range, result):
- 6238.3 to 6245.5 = 26.24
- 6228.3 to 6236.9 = 26.54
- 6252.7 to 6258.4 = 26.21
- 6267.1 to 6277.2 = 26.67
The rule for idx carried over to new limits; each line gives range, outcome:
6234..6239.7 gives 26.6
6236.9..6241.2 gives 26.5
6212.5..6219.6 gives 26.2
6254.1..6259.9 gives 26.2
